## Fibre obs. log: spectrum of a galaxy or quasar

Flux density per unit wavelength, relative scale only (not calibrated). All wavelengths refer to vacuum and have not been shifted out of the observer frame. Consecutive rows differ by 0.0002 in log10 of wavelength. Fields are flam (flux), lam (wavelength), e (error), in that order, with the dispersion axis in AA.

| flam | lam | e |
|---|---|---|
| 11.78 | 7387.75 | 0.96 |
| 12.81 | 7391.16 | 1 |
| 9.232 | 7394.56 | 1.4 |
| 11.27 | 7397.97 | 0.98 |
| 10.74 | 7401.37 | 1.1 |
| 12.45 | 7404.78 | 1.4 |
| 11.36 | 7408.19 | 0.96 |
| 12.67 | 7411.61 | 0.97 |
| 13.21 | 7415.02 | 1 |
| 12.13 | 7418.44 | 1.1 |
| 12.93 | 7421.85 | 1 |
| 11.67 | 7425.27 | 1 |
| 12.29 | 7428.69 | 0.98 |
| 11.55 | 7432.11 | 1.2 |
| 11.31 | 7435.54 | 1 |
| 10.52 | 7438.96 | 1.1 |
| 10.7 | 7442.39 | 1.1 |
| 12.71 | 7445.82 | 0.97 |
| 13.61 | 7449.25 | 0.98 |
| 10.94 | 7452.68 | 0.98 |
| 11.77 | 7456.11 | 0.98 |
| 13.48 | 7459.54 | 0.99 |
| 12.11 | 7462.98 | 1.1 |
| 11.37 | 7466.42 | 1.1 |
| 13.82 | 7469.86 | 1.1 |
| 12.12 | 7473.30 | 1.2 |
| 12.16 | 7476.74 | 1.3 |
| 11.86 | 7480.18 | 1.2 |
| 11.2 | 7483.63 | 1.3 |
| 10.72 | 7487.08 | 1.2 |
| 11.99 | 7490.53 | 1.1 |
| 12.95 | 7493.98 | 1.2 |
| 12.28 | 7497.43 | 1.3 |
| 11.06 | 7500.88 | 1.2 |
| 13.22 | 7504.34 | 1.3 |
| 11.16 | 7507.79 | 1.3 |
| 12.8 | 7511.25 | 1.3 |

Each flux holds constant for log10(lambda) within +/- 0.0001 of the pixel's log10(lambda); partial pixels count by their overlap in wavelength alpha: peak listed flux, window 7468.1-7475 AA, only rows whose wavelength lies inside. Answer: 13.82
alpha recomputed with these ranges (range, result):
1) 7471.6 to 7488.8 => 12.16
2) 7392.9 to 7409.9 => 12.45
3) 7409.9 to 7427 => 13.21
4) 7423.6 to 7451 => 13.61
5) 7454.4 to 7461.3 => 13.48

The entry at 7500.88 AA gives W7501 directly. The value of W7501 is 11.06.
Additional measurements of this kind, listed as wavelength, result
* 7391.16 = 12.81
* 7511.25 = 12.8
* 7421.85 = 12.93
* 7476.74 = 12.16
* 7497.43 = 12.28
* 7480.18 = 11.86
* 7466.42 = 11.37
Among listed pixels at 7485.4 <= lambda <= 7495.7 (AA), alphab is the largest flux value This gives 12.95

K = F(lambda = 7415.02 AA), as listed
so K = 13.21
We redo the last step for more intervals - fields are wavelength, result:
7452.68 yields 10.94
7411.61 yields 12.67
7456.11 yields 11.77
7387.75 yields 11.78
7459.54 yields 13.48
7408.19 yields 11.36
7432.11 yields 11.55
